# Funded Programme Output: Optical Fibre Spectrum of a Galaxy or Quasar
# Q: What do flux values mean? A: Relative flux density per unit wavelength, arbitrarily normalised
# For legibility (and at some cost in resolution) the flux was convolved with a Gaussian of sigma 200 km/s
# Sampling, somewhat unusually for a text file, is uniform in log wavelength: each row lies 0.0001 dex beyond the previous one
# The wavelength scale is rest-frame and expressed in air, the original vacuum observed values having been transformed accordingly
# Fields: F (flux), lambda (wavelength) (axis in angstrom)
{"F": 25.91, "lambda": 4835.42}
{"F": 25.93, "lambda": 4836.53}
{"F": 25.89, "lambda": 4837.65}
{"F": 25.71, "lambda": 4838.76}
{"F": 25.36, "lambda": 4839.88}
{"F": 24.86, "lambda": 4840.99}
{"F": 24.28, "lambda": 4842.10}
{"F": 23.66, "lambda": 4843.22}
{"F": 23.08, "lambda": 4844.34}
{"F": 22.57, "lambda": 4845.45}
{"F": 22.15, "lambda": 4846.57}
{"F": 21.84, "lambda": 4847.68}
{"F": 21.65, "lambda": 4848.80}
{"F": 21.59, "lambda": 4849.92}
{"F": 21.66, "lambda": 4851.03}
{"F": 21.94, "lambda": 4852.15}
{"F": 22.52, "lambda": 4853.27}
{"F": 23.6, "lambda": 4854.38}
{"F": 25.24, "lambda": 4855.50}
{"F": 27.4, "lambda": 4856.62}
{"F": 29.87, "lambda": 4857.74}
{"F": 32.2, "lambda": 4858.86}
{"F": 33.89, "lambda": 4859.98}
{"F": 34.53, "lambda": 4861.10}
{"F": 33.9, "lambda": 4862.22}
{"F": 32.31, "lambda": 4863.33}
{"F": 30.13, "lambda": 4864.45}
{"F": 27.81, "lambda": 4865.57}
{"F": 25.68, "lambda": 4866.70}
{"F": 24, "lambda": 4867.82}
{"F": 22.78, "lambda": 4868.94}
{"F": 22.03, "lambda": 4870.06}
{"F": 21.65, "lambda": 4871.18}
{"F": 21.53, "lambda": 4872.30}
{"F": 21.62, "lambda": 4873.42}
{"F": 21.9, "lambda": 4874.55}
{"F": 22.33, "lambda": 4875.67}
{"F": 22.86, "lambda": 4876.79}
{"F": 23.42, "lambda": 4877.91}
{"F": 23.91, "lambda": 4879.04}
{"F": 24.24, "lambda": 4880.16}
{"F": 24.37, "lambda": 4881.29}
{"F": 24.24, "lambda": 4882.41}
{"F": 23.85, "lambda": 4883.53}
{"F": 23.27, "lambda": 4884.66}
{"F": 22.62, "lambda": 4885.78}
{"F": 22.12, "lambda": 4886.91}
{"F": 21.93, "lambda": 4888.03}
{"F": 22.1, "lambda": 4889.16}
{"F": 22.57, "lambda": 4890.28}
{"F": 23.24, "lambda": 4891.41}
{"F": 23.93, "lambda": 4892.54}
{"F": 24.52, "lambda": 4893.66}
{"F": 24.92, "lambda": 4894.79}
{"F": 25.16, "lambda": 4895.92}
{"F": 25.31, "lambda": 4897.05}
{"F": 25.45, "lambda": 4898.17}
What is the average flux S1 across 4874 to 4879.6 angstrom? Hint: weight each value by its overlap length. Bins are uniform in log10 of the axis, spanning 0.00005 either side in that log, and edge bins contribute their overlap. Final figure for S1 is 22.9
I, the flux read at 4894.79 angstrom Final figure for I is 24.92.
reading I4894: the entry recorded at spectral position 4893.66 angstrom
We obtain 24.52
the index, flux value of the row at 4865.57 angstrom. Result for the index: 27.81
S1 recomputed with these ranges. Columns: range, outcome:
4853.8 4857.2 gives 25.4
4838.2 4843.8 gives 24.8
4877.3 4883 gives 24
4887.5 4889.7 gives 22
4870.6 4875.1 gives 21.7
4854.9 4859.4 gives 28.6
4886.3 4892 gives 22.4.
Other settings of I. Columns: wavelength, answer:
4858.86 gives 32.2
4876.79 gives 22.86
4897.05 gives 25.31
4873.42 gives 21.62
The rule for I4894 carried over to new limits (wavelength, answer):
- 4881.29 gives 24.37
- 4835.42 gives 25.91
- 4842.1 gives 24.28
